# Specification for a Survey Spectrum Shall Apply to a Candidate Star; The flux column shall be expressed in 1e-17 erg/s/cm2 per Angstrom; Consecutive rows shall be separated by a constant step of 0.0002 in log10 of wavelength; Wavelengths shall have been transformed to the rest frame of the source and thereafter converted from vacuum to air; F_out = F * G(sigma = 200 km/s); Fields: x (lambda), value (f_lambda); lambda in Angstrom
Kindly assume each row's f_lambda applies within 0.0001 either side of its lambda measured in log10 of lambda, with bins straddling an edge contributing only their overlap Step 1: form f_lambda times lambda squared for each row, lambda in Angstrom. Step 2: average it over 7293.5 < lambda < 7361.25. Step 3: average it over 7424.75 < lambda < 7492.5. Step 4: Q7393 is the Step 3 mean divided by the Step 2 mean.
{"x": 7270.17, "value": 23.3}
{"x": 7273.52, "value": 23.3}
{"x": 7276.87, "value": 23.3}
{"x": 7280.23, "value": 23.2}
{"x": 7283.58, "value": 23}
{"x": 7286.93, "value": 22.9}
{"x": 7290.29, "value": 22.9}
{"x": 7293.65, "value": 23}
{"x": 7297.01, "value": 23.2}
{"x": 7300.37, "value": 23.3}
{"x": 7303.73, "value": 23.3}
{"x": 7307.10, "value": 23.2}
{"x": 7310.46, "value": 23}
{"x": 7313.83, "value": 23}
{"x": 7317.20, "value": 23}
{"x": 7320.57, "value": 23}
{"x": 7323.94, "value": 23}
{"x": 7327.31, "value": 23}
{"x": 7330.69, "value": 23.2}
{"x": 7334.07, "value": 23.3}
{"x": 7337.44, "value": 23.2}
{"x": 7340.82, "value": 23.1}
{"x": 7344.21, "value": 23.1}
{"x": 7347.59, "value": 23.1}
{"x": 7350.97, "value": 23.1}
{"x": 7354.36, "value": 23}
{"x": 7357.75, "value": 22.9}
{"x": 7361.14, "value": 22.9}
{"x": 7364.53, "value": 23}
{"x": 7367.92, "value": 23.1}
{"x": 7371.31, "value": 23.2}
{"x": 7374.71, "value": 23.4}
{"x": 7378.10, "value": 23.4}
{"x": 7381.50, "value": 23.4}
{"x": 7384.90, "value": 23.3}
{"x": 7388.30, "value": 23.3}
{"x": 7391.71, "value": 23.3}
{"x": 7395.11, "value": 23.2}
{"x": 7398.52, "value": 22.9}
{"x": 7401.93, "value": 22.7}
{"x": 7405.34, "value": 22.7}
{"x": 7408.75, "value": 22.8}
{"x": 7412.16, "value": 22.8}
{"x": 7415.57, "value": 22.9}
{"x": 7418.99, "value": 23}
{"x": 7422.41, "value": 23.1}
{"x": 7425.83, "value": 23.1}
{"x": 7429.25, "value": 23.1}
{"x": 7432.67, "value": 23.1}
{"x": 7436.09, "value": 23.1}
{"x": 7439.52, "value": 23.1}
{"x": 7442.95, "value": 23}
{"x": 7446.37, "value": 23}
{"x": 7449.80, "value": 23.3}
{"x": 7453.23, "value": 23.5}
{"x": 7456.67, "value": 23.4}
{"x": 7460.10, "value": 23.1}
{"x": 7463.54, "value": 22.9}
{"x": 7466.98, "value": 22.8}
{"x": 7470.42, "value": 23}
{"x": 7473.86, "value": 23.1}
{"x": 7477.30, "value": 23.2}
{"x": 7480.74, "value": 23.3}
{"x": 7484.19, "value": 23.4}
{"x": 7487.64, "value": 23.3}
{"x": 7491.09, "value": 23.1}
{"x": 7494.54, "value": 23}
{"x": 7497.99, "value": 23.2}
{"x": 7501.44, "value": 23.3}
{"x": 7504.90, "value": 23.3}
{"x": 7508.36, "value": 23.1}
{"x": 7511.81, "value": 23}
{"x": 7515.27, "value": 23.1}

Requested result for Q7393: 1.04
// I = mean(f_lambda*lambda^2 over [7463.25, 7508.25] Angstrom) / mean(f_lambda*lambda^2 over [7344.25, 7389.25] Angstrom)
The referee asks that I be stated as 1.03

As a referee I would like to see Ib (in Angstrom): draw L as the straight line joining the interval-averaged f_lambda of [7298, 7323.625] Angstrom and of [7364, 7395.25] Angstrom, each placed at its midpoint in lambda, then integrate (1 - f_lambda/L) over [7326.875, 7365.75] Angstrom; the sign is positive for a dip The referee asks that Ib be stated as 0.2 Angstrom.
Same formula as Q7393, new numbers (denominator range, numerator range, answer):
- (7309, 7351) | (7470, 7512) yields 1.05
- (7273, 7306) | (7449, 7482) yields 1.05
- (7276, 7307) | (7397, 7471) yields 1.04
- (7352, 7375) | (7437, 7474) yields 1.03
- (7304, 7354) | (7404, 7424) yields 1.01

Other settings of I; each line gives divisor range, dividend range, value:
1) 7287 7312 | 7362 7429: 1.03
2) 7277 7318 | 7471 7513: 1.06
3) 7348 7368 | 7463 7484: 1.04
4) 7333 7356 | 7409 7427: 1.01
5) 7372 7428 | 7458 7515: 1.03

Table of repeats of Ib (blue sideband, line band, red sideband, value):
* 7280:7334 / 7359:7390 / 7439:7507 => -0.1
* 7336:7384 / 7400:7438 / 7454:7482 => 0.3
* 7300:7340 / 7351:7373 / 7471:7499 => 0.1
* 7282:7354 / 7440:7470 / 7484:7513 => 0.1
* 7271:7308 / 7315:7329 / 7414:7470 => 0.1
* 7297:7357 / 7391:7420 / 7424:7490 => 0.3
